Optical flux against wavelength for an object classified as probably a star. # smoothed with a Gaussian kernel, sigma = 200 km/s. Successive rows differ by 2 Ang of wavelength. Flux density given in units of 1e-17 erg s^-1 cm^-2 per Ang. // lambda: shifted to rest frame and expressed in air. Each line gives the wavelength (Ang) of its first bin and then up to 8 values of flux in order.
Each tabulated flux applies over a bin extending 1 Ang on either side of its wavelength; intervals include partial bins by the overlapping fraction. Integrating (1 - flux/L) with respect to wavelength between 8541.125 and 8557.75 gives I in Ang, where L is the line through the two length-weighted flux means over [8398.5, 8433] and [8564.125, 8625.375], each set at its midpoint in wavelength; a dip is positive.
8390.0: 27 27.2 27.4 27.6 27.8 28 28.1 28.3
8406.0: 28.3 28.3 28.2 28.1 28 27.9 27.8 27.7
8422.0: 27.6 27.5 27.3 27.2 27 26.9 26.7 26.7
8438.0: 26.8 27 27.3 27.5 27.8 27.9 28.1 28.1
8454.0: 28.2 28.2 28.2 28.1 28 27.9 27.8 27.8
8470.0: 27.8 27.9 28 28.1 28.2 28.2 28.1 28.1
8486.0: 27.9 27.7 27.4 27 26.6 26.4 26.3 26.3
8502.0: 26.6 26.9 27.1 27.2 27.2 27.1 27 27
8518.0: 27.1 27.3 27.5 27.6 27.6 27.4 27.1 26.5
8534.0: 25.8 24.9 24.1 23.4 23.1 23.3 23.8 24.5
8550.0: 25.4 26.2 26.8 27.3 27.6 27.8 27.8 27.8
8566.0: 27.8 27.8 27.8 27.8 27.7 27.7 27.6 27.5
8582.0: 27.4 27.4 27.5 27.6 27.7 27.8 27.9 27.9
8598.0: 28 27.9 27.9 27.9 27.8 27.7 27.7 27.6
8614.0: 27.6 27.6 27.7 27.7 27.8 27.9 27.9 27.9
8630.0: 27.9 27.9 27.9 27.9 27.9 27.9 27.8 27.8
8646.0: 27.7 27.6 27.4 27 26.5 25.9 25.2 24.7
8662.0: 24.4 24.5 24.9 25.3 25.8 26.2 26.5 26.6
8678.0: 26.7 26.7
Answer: 1.53 Ang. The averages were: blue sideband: 27.8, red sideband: 27.7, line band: 25.2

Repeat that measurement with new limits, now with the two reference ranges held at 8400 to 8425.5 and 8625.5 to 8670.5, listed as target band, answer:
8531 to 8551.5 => 2.1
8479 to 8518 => 0.5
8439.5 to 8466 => -0.1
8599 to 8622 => -0.7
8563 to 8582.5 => -0.4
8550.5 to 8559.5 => 0.1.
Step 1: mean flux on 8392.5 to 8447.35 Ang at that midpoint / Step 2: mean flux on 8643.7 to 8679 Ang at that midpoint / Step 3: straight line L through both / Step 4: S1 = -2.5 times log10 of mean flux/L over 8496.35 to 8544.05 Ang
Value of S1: 0.02 mag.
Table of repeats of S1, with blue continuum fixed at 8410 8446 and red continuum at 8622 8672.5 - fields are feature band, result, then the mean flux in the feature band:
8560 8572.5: -0.03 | 27.8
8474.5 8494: -0.02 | 27.8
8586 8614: -0.03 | 27.8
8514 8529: -0.01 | 27.3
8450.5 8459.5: -0.03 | 28.2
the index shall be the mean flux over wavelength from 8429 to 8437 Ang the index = 26.8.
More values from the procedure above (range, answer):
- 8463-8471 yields 27.8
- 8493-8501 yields 26.4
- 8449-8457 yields 28.1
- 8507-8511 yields 27.2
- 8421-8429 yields 27.4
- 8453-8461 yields 28.2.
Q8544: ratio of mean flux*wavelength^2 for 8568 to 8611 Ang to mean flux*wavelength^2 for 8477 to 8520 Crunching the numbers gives 1.0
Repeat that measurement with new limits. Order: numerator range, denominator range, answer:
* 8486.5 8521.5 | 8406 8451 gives 1.00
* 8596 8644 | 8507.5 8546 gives 1.09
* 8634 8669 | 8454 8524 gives 1.00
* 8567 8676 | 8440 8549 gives 1.04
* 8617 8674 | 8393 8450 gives 1.03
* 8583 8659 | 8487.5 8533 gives 1.05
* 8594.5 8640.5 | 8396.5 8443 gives 1.06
